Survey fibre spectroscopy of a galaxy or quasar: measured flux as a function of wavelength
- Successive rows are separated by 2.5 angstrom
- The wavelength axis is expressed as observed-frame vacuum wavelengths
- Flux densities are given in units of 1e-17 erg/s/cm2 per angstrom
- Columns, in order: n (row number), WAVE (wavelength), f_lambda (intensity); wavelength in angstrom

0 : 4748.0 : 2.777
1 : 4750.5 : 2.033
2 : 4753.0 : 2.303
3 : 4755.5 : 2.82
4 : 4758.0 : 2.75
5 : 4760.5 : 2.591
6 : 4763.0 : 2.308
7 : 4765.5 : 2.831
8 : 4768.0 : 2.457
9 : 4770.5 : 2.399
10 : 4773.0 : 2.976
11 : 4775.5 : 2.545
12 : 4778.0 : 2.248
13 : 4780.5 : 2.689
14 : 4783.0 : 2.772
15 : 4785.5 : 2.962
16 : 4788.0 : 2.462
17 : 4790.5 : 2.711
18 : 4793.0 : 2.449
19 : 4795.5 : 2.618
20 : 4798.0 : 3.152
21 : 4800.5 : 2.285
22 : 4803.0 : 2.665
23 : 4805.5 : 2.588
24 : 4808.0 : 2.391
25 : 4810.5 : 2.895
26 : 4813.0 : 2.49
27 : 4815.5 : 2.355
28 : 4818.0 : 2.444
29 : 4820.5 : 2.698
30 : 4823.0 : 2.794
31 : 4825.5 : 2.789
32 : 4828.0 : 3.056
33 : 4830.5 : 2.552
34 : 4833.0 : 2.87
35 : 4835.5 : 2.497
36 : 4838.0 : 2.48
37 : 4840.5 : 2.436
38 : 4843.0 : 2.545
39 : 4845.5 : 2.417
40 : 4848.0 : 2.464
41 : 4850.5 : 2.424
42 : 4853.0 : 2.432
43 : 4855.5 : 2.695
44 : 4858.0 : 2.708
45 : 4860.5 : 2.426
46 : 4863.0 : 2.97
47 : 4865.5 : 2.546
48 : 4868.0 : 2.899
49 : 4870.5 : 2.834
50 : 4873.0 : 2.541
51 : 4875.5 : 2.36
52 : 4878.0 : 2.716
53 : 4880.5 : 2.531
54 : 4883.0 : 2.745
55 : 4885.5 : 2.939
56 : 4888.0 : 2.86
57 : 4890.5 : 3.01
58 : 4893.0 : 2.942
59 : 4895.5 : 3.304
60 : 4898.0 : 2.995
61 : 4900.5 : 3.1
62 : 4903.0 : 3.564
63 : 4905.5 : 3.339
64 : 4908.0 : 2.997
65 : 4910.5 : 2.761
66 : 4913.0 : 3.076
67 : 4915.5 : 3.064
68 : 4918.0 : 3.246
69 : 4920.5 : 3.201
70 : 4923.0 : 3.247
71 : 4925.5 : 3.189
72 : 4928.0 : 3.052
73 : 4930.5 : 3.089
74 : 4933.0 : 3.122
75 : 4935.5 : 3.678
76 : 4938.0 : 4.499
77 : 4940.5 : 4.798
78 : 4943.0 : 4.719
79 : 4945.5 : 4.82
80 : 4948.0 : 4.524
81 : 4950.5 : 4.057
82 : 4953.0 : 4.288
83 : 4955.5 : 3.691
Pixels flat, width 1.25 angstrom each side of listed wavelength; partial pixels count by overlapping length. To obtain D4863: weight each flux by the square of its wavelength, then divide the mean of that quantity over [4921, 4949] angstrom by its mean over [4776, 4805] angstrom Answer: 1.56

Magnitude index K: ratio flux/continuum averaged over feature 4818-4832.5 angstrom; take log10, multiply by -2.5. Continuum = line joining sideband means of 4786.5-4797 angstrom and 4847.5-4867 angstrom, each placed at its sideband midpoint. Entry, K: -0.07 mag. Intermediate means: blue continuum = 2.58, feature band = 2.75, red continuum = 2.59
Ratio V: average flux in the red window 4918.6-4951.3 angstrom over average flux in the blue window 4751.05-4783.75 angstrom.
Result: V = 1.49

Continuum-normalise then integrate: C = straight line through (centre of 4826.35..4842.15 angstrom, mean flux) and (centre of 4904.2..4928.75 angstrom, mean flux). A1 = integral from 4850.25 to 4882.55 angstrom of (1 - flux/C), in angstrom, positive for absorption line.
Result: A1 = 2.3 angstrom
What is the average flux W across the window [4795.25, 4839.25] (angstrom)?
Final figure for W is 2.65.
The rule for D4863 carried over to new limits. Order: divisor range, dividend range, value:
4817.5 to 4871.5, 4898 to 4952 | 1.40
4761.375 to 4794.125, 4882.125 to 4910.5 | 1.24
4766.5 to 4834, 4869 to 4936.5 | 1.19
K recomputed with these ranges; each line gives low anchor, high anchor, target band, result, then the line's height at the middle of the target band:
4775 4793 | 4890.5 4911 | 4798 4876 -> 0.09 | 2.85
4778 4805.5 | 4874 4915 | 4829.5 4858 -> 0.11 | 2.8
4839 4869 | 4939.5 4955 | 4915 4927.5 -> 0.23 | 3.96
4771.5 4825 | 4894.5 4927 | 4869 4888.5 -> 0.12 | 3.01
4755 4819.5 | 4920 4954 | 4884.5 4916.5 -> 0.16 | 3.58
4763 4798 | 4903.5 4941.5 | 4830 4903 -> 0.13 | 3.07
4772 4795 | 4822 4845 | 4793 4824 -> 0.02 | 2.65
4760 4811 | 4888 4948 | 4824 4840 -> 0.08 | 2.9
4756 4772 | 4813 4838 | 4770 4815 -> -0.01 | 2.61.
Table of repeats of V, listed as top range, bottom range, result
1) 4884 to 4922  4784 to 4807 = 1.17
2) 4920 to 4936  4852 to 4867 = 1.22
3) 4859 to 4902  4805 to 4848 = 1.08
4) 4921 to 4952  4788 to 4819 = 1.50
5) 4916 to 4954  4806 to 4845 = 1.46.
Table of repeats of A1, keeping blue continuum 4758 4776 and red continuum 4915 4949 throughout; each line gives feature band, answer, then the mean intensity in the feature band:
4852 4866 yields 2.6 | 2.64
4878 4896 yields 2.9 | 2.87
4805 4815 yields 1.1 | 2.57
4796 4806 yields 0.6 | 2.67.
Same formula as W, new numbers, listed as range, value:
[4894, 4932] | 3.15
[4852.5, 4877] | 2.65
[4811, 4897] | 2.67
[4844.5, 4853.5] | 2.43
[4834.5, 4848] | 2.47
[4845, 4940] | 2.97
